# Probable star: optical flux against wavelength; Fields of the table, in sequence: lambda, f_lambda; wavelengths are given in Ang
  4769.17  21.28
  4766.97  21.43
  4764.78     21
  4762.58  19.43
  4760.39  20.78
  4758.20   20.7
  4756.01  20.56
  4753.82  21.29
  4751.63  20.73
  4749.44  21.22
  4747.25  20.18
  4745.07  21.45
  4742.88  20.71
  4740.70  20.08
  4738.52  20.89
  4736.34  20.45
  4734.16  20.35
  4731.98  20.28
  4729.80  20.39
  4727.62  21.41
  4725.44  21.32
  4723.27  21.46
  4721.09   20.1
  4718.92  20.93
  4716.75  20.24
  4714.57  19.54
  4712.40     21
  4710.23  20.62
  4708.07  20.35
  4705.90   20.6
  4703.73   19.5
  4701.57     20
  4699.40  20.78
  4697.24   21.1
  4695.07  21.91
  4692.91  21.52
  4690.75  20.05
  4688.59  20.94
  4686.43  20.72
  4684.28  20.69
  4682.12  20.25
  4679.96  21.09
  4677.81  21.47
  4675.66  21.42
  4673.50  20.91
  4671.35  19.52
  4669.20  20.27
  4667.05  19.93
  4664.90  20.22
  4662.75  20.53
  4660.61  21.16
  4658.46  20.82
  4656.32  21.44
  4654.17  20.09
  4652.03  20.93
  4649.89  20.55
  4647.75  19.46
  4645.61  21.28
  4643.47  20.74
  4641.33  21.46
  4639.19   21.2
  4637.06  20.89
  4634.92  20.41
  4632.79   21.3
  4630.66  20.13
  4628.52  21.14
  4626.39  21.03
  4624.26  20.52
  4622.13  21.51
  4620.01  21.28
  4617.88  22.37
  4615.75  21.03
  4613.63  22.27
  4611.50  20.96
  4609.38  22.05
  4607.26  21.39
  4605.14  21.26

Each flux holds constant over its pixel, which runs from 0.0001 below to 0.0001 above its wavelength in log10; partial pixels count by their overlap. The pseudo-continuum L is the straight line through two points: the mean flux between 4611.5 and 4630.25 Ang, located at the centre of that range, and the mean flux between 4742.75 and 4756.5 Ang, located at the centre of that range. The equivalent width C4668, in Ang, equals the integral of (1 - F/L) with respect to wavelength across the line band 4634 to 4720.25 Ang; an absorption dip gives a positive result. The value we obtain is 1.92 Ang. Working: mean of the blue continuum 21.3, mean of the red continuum 20.9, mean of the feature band 20.7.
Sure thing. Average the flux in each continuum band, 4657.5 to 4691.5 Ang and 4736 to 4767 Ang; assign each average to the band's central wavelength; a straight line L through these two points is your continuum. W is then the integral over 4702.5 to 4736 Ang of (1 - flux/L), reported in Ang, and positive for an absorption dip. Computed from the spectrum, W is 0.2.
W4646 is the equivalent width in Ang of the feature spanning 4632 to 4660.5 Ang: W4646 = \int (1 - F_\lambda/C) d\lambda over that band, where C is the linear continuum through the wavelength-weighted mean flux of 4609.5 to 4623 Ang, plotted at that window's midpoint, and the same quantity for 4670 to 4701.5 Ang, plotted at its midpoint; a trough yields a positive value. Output 0.62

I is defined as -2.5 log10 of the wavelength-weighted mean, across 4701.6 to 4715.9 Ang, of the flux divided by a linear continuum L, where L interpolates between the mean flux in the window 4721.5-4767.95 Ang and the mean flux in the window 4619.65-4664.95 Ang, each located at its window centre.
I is 0.03 mag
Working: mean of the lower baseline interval 20.8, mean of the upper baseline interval 20.8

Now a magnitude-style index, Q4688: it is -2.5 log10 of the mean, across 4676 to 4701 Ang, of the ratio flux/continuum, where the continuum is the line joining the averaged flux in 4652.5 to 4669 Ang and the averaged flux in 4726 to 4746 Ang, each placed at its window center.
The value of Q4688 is -0.02 mag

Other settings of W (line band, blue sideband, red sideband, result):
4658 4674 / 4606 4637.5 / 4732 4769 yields 0.50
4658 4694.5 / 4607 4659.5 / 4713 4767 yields 0.35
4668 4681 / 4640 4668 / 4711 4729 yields -0.05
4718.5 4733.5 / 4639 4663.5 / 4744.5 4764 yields -0.08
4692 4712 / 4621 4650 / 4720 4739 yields 0.05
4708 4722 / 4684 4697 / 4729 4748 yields 0.25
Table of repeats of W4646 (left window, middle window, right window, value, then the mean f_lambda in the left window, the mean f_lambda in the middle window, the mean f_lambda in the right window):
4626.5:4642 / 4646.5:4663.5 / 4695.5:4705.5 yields 0.1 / 20.9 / 20.6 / 20.5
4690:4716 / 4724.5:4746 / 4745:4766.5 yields -0.1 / 20.6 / 20.7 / 20.7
